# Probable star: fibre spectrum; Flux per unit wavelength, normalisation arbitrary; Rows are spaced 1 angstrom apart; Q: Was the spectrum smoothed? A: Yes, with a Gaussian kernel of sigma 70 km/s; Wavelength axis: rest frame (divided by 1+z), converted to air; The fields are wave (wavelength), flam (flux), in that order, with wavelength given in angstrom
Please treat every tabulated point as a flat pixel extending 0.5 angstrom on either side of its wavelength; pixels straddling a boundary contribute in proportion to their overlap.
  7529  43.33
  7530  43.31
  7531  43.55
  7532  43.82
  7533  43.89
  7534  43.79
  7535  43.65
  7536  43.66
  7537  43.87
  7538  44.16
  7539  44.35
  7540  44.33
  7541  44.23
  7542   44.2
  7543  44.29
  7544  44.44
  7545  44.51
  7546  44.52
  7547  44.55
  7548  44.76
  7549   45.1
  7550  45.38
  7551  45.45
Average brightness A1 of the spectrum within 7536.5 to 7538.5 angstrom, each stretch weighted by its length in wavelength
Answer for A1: 44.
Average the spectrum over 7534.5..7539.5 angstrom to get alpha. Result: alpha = 43.9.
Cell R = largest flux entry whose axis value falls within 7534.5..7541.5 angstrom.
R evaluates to 44.35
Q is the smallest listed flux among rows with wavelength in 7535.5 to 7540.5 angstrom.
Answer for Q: 43.66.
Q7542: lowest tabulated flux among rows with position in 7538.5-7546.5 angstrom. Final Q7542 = 44.2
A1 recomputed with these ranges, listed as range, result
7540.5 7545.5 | 44.3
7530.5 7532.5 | 43.7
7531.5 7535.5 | 43.8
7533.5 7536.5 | 43.7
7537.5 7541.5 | 44.3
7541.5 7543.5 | 44.2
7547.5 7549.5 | 44.9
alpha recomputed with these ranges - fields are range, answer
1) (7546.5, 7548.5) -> 44.7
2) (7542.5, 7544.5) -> 44.4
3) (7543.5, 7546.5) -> 44.5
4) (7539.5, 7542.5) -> 44.3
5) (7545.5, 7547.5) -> 44.5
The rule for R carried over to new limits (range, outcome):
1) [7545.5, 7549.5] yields 45.1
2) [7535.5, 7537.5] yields 43.87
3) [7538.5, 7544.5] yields 44.44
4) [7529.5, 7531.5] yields 43.55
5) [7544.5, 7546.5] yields 44.52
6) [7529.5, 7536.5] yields 43.89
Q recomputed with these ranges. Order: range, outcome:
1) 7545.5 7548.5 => 44.52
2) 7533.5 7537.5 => 43.65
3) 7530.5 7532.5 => 43.55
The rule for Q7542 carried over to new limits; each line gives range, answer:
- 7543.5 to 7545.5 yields 44.44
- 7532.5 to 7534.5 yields 43.79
